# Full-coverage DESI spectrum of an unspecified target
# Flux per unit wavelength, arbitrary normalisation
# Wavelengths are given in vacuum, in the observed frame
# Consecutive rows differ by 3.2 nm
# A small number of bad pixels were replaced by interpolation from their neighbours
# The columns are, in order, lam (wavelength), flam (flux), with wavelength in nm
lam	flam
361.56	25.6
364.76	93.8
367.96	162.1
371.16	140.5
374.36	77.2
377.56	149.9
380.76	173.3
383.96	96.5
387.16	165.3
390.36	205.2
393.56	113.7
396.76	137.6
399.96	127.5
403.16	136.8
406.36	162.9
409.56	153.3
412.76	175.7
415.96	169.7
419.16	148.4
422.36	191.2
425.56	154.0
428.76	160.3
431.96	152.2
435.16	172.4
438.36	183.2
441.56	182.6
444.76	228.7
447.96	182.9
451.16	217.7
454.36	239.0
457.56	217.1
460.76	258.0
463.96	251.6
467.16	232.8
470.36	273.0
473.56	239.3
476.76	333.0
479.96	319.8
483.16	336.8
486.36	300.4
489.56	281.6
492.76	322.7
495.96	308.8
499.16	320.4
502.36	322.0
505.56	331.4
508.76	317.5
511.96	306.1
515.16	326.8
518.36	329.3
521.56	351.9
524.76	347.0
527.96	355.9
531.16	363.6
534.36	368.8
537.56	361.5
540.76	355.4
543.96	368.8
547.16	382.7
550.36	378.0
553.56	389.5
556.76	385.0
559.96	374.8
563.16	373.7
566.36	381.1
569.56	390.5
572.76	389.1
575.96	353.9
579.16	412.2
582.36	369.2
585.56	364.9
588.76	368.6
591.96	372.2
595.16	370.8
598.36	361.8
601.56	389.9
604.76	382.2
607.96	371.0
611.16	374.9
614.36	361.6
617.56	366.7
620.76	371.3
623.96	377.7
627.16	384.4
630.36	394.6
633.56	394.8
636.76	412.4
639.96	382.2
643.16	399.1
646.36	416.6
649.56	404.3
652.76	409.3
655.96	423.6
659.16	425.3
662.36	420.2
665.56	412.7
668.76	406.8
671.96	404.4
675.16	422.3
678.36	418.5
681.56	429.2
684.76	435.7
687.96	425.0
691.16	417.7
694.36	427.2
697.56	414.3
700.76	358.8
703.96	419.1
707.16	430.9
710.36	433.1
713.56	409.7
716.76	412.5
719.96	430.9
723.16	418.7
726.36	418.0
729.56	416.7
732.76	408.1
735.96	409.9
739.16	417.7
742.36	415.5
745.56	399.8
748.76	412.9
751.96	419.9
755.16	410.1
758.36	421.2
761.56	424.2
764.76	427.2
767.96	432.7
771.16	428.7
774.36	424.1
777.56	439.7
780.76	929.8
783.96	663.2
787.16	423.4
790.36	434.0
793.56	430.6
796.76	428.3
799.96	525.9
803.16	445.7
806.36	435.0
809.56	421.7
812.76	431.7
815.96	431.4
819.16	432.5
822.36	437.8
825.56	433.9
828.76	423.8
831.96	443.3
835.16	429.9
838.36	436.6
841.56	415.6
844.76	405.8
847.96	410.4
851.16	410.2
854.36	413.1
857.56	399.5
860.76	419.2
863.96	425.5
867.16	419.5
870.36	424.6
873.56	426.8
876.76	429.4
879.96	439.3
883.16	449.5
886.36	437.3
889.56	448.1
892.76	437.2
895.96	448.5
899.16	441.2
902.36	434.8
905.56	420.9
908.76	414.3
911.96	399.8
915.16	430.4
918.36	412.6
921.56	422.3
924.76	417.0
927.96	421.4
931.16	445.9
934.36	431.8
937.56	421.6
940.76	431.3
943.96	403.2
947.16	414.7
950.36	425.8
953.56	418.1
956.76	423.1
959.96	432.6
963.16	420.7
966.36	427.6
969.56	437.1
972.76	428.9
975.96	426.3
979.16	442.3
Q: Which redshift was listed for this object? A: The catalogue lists 0.19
